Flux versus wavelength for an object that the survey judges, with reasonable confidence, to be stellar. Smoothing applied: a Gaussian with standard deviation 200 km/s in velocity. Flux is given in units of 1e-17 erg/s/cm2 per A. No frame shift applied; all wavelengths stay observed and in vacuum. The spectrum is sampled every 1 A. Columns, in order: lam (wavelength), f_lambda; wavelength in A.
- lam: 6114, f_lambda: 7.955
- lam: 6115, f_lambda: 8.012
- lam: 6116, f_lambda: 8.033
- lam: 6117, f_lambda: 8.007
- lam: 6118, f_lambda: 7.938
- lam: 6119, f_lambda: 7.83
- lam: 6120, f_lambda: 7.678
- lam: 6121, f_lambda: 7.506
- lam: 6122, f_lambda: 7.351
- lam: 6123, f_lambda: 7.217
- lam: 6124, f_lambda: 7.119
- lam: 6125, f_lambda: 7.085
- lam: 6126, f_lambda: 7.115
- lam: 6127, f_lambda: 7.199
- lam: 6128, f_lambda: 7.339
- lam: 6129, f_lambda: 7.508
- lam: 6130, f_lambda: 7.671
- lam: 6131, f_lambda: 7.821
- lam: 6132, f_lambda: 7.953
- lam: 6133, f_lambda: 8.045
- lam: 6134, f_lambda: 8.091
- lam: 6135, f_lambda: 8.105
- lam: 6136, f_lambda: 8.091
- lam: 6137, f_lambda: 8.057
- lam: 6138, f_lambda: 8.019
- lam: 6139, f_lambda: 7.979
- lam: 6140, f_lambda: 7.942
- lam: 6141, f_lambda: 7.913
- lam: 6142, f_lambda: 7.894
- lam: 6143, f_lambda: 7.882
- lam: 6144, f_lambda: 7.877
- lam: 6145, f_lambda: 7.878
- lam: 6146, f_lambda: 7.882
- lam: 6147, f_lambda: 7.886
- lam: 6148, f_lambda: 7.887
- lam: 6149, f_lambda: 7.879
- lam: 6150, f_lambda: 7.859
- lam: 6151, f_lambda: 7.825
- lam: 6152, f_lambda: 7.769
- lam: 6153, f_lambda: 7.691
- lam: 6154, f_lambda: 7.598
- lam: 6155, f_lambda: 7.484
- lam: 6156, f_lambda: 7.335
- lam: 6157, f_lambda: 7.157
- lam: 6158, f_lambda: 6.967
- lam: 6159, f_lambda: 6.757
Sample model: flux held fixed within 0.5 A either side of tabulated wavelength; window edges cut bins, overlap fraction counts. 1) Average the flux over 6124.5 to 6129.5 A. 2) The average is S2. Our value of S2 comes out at 7.25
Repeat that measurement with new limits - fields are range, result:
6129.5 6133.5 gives 7.87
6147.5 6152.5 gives 7.84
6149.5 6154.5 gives 7.75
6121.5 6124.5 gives 7.23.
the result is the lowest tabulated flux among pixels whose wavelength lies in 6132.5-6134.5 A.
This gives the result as 8.045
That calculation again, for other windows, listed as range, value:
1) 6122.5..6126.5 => 7.085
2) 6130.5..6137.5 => 7.821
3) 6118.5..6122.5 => 7.351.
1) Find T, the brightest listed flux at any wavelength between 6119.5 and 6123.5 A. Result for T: 7.678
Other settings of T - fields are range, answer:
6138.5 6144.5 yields 7.979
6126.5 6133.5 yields 8.045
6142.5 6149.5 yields 7.887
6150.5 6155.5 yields 7.825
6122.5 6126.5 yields 7.217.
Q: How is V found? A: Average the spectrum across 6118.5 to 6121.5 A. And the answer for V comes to 7.67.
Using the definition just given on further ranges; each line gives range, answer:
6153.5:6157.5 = 7.39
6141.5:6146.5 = 7.88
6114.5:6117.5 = 8.02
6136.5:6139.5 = 8.02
